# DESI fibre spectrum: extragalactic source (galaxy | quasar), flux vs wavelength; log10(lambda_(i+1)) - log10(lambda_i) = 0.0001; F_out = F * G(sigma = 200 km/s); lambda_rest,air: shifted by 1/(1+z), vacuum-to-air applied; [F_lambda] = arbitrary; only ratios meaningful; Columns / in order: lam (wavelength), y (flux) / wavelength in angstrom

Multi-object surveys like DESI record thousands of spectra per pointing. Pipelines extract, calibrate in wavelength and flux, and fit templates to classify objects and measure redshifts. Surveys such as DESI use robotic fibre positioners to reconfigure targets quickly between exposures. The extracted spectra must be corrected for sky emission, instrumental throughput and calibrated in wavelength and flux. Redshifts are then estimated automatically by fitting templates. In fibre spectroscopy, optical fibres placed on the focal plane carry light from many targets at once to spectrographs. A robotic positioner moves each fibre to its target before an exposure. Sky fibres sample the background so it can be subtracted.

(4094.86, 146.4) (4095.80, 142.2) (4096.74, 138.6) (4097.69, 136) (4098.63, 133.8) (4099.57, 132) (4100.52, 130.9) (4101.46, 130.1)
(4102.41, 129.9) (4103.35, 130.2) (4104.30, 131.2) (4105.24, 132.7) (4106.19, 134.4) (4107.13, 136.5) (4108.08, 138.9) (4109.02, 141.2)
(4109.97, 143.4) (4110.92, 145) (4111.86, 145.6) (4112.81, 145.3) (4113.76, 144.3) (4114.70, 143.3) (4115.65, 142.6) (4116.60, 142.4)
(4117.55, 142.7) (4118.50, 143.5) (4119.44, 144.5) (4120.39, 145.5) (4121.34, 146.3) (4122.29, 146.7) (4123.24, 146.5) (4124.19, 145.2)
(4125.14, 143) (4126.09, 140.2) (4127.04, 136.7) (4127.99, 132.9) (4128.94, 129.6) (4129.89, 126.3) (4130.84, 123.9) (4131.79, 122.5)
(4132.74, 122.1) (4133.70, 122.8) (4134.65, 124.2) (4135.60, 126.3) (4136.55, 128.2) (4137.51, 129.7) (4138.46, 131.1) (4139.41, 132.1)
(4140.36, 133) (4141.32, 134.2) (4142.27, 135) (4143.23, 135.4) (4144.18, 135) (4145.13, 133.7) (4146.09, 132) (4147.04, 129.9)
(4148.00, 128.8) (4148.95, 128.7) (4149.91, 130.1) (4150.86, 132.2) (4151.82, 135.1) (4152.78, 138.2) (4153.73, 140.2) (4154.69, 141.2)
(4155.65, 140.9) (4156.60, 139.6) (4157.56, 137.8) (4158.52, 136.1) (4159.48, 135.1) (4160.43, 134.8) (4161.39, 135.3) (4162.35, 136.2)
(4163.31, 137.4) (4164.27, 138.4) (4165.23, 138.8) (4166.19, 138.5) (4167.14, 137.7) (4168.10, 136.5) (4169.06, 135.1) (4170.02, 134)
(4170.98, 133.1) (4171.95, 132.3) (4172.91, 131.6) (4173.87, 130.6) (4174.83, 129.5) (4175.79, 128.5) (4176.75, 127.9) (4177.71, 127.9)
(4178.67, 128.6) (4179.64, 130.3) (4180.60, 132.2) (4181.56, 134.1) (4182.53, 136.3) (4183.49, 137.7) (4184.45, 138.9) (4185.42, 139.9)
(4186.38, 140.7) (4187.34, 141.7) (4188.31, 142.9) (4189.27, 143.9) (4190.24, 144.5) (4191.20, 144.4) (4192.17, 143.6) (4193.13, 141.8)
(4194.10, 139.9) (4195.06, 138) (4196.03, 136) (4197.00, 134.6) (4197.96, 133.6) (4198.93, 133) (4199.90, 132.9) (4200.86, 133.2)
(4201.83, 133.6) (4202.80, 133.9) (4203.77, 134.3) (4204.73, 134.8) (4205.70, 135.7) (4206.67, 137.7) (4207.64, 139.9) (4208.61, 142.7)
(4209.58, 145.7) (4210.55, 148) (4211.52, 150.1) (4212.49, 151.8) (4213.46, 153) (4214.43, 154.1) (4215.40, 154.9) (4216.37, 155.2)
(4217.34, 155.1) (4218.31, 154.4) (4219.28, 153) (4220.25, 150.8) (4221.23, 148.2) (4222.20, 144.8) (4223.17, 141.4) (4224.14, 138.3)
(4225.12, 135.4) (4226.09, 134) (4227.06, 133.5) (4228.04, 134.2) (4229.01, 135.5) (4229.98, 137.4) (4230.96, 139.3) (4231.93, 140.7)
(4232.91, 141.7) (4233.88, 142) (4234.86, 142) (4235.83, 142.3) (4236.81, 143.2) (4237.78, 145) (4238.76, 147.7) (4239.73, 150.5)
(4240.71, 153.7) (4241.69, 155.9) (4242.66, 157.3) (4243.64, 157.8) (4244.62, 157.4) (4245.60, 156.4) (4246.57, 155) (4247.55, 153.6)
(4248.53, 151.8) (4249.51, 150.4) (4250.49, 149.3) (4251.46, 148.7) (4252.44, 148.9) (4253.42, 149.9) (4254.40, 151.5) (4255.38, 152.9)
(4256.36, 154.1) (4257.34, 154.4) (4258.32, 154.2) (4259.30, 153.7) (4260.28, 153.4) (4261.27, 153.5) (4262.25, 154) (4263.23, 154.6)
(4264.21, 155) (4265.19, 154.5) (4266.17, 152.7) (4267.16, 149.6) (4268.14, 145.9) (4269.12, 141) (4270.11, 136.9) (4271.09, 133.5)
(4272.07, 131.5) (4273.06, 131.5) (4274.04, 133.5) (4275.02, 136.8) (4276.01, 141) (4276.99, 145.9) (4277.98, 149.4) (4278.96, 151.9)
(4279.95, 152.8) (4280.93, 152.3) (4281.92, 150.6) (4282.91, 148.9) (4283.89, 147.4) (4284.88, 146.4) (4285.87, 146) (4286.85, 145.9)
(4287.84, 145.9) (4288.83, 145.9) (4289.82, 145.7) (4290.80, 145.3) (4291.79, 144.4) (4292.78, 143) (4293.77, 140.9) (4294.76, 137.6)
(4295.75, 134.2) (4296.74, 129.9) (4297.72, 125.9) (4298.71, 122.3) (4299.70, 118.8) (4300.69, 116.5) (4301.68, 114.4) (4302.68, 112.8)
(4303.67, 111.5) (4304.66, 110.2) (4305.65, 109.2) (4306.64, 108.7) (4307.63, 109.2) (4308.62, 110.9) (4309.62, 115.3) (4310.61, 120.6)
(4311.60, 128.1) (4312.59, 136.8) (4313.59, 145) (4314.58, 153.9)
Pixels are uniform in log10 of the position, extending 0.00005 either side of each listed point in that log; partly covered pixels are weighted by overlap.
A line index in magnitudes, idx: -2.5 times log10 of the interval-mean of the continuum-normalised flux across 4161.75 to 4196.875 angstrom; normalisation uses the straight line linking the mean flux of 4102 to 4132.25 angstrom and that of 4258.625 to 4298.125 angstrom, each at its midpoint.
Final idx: 0.038 mag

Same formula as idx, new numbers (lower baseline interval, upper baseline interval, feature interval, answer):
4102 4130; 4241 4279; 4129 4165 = 0.08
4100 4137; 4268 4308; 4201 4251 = -0.08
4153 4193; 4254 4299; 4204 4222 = -0.06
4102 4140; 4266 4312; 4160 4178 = 0.02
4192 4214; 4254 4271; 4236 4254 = -0.03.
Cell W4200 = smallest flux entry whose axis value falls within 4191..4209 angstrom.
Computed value 132.9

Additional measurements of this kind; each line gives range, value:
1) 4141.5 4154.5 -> 128.7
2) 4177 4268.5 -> 127.9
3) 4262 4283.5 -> 131.5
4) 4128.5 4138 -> 122.1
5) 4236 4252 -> 143.2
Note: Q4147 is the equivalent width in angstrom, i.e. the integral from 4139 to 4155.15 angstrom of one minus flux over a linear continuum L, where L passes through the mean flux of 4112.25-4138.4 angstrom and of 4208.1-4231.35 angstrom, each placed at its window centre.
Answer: 0.6 angstrom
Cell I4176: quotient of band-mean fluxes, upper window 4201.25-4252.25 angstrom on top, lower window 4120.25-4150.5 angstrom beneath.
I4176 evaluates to 1.10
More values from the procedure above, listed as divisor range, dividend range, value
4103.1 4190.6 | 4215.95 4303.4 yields 1.06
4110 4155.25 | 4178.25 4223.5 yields 1.04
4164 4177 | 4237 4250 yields 1.14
